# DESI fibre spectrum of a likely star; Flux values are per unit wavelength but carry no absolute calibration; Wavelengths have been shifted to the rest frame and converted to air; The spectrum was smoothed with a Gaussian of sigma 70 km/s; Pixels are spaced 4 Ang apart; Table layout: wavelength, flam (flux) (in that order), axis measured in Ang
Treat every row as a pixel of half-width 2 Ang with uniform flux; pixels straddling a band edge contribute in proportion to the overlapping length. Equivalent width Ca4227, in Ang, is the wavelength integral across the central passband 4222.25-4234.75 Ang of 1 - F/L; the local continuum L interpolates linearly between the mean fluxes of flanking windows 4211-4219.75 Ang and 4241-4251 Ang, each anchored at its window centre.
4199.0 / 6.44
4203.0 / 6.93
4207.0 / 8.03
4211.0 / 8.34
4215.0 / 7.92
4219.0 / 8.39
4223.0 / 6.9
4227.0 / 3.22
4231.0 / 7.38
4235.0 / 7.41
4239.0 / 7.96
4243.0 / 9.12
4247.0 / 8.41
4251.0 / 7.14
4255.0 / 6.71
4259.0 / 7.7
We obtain 3.5 Ang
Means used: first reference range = 8.16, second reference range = 8.44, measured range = 5.95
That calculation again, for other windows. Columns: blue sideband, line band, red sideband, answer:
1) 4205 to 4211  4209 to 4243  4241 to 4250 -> 4.3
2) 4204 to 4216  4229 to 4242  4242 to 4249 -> 1.3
